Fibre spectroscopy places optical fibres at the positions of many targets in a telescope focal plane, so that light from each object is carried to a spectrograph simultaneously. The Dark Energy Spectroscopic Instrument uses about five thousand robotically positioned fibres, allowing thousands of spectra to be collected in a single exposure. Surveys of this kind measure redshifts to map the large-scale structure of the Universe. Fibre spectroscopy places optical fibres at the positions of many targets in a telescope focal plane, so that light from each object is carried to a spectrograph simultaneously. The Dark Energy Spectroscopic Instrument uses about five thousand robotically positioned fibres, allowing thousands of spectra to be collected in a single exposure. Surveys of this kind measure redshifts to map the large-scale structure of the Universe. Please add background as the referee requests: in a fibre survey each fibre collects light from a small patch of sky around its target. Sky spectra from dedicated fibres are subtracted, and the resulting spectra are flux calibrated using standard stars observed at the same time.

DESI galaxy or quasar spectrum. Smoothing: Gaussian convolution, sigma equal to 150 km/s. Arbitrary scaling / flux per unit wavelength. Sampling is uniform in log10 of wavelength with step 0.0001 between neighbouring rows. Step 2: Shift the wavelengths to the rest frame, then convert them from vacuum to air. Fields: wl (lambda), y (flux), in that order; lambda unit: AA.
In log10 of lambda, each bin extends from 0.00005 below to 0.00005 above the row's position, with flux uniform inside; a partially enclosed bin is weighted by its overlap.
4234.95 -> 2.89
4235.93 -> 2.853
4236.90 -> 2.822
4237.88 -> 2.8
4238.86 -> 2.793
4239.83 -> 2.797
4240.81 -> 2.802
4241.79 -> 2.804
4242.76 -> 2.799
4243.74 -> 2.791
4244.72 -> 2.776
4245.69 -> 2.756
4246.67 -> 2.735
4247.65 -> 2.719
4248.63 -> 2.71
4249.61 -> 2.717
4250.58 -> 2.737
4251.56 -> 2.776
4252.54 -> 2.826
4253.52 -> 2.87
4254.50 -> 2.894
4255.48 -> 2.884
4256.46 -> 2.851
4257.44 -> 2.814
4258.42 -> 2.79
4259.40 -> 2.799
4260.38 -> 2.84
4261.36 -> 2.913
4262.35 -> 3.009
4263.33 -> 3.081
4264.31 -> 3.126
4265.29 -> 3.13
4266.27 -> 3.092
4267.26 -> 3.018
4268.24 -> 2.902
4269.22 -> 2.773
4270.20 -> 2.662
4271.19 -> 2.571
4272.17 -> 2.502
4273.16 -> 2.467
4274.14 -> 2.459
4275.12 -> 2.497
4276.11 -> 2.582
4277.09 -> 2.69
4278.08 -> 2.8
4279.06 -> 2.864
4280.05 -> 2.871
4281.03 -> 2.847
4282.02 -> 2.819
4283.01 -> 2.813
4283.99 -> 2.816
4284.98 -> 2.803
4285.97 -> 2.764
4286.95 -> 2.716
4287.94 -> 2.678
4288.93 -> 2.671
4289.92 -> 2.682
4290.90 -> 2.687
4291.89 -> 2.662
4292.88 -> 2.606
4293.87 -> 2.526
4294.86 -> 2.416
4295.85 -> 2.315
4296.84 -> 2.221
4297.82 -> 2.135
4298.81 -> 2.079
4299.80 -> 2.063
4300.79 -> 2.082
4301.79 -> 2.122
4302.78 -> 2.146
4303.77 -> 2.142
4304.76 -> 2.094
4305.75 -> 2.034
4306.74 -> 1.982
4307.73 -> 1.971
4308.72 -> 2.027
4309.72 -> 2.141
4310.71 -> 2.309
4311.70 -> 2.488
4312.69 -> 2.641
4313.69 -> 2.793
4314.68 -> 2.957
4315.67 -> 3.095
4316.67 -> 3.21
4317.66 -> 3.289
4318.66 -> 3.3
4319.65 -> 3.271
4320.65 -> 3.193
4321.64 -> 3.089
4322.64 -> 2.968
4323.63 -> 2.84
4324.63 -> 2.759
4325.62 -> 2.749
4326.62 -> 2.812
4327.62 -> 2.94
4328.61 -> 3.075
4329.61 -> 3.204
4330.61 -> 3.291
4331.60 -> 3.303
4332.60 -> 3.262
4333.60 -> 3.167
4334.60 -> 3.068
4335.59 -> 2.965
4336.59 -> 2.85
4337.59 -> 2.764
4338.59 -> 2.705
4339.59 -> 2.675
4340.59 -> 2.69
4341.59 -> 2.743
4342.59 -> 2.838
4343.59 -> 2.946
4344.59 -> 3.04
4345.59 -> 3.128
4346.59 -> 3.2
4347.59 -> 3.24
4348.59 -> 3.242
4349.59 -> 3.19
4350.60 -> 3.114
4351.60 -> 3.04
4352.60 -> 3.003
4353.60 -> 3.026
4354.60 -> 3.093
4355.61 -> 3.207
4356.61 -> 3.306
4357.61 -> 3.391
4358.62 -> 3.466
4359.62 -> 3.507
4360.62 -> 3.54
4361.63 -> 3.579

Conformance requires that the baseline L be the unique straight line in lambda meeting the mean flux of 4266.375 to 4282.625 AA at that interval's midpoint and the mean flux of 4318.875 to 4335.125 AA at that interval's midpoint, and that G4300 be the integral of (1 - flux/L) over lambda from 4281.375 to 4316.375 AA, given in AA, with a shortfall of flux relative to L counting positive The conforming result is 5.2 AA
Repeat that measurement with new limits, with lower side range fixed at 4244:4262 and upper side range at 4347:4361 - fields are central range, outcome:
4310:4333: 0.85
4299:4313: 4.06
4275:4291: 1.00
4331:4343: 0.91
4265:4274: 0.32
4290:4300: 1.98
